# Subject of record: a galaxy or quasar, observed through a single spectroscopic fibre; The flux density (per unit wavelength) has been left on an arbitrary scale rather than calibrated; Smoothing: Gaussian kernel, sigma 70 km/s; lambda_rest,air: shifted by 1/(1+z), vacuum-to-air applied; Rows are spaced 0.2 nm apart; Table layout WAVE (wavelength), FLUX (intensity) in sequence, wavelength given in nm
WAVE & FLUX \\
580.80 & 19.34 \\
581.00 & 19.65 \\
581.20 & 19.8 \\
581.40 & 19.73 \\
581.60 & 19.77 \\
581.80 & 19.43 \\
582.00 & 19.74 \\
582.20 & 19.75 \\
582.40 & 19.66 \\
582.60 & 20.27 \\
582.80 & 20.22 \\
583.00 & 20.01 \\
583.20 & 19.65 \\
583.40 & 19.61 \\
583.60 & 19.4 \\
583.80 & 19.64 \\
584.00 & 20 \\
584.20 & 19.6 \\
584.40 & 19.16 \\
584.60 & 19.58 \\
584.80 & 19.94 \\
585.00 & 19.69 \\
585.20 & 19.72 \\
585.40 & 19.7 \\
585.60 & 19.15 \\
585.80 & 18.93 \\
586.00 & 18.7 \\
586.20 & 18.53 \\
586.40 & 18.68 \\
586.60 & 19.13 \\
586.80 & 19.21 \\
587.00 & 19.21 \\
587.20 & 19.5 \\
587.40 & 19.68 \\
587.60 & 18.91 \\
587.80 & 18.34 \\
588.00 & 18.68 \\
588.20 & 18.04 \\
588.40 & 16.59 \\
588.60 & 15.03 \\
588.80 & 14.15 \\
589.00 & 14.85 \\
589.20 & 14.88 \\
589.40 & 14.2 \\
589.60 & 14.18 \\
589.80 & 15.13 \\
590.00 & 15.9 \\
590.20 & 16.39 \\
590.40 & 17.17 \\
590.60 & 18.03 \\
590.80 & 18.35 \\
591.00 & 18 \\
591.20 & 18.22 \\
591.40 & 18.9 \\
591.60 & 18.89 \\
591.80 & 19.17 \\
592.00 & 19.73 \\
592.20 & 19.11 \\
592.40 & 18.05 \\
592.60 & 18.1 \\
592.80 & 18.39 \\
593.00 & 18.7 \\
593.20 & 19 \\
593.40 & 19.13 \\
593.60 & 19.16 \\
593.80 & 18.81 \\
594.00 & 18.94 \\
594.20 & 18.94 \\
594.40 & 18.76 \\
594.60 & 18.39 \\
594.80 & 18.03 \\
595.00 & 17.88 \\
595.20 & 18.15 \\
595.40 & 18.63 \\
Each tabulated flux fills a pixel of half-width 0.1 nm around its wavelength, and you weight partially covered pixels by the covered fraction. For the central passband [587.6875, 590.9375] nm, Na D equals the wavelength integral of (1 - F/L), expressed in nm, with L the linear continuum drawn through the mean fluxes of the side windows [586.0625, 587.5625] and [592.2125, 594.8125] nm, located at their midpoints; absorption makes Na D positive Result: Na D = 0.46 nm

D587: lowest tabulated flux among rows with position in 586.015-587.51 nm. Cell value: 18.53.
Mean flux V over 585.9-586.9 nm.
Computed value 18.9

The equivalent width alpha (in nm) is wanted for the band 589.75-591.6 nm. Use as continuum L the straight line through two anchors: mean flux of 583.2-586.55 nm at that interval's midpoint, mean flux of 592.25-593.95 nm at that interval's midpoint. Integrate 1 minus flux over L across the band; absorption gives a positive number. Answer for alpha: 0.14 nm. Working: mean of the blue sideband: 19.4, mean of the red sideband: 18.7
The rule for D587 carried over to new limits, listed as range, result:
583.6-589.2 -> 14.15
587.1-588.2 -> 18.04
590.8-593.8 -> 18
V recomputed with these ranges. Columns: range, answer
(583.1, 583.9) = 19.6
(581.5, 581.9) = 19.6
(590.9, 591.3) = 18.1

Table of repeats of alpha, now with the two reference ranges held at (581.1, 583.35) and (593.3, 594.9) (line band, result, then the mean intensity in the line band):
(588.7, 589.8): 0.27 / 14.5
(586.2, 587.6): 0.02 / 19.2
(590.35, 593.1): 0.07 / 18.5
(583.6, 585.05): 0.00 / 19.6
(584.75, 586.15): 0.01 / 19.4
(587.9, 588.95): 0.16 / 16.4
